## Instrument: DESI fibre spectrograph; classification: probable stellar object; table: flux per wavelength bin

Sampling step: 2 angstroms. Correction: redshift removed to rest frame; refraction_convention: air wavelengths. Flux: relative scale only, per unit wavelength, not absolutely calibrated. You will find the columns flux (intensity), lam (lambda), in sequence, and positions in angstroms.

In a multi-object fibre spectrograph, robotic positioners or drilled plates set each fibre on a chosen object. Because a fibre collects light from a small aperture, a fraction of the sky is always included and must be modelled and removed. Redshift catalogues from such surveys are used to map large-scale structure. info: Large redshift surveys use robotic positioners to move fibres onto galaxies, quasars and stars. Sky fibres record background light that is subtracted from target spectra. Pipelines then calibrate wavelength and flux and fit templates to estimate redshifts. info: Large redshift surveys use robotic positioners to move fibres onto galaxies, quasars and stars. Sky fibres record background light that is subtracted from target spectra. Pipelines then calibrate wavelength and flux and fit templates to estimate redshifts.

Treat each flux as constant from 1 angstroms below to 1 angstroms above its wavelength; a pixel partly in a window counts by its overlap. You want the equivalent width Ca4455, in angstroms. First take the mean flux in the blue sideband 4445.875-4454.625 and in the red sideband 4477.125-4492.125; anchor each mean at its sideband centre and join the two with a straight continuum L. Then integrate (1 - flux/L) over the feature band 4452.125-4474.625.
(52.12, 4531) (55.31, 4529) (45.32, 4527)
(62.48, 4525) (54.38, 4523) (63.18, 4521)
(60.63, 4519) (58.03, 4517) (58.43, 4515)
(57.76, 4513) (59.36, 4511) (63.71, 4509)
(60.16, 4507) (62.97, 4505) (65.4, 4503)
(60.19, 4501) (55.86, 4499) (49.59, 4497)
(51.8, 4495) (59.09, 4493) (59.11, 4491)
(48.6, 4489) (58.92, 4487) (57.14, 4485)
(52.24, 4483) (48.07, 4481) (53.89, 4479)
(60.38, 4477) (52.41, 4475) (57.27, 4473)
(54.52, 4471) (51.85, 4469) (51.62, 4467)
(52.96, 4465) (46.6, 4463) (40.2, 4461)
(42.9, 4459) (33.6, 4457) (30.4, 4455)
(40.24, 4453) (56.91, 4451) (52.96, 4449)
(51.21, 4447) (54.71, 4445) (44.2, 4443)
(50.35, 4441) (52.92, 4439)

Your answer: 2.3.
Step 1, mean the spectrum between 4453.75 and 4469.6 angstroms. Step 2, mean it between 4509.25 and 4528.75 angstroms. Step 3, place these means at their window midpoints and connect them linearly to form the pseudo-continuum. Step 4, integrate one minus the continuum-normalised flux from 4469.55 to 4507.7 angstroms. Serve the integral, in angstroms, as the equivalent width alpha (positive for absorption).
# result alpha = -4.5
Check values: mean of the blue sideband 43.5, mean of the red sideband 57.9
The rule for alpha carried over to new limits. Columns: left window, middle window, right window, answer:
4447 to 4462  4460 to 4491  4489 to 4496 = -1.71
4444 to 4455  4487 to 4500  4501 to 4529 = 0.37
